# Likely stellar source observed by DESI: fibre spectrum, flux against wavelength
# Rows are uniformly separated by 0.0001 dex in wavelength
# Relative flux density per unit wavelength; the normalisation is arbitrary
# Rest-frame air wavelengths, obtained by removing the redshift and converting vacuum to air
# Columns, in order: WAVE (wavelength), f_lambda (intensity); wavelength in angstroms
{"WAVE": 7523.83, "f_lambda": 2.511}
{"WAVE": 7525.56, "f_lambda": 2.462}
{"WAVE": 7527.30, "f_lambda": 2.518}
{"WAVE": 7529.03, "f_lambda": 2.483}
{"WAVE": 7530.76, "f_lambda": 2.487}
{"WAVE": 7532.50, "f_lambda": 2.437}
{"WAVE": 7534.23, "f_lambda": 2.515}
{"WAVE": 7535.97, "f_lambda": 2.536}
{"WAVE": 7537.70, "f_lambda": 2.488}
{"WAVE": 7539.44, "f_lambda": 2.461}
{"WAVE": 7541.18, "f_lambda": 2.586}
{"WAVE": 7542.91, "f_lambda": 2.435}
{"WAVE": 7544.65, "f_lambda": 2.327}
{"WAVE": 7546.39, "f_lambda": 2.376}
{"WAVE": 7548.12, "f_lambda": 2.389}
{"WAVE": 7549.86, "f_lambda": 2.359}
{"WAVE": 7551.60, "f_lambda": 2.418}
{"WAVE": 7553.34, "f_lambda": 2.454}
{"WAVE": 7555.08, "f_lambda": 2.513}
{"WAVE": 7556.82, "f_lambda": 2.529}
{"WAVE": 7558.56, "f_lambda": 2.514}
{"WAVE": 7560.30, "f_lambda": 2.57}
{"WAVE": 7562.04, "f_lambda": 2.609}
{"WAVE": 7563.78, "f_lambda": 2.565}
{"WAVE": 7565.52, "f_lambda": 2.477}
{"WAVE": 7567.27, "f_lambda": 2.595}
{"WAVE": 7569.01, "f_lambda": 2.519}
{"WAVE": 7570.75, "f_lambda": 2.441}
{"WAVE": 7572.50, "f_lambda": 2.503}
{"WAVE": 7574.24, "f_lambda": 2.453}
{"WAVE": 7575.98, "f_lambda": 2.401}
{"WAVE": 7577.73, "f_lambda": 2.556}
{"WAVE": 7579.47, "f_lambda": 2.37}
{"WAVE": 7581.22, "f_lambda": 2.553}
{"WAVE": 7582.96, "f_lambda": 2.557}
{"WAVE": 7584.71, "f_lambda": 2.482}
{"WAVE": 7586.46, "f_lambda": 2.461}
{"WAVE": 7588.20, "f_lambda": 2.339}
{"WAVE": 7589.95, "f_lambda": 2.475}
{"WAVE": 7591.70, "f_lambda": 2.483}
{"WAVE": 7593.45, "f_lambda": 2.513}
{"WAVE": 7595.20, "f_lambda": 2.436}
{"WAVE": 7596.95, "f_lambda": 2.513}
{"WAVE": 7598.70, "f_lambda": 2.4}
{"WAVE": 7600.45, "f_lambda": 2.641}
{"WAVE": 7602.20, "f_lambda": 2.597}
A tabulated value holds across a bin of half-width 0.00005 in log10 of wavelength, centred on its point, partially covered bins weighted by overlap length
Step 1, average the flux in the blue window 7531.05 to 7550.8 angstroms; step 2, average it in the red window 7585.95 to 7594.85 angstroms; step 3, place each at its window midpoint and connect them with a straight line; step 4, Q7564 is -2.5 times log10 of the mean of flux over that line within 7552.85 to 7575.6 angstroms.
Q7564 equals -0.030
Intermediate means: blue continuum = 2.45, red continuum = 2.45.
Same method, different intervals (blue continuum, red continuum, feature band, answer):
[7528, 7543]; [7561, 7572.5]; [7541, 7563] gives 0.02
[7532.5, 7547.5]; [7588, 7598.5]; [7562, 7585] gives -0.02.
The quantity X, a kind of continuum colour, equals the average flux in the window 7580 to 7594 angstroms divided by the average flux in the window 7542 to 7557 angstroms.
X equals 1.02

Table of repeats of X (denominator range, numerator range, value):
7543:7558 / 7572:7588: 1.02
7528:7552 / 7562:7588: 1.02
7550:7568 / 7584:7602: 0.98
